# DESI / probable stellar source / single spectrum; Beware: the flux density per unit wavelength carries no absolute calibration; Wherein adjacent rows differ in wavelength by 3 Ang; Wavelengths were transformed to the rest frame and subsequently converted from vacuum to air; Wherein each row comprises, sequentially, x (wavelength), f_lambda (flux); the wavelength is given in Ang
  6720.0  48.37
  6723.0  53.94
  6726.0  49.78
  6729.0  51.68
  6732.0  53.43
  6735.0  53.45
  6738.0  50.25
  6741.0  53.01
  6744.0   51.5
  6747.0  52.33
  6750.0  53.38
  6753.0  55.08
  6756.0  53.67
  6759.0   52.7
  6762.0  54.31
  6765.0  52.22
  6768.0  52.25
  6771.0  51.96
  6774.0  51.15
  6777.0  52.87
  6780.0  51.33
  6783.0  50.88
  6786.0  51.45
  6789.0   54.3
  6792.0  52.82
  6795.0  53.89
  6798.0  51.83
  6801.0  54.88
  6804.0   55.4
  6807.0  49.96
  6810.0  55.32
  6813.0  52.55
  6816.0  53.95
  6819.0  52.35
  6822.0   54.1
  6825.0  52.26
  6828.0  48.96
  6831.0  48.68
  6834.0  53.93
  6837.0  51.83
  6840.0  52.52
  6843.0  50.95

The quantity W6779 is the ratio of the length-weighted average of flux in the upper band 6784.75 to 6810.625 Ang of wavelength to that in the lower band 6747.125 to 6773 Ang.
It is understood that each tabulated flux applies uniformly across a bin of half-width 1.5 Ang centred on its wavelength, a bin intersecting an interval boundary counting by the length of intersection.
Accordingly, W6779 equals 1.00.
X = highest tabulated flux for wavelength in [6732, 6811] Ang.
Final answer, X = 55.4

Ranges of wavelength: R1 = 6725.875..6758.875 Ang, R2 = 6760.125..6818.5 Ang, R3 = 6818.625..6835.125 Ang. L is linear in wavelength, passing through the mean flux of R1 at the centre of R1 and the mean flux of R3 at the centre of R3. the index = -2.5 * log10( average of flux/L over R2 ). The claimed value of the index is -0.02 mag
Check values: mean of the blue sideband 52.6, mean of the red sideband 51.6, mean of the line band 52.8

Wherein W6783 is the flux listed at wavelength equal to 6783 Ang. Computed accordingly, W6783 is 50.88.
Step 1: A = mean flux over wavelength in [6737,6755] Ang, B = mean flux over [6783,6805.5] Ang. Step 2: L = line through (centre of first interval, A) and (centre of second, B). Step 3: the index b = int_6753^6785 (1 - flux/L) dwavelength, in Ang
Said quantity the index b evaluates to 0.3 Ang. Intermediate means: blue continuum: 52.7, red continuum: 53.3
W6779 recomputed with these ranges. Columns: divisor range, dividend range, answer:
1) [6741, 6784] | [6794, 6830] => 1.01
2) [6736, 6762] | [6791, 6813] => 1.01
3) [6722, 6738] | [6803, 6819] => 1.02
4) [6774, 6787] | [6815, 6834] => 1.00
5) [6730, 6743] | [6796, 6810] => 1.02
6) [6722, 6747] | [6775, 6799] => 1.01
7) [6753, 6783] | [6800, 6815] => 1.02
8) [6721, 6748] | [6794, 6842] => 1.01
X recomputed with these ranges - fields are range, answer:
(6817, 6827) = 54.1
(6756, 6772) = 54.31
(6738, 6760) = 55.08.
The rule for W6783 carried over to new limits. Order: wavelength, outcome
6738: 50.25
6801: 54.88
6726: 49.78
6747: 52.33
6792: 52.82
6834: 53.93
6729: 51.68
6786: 51.45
